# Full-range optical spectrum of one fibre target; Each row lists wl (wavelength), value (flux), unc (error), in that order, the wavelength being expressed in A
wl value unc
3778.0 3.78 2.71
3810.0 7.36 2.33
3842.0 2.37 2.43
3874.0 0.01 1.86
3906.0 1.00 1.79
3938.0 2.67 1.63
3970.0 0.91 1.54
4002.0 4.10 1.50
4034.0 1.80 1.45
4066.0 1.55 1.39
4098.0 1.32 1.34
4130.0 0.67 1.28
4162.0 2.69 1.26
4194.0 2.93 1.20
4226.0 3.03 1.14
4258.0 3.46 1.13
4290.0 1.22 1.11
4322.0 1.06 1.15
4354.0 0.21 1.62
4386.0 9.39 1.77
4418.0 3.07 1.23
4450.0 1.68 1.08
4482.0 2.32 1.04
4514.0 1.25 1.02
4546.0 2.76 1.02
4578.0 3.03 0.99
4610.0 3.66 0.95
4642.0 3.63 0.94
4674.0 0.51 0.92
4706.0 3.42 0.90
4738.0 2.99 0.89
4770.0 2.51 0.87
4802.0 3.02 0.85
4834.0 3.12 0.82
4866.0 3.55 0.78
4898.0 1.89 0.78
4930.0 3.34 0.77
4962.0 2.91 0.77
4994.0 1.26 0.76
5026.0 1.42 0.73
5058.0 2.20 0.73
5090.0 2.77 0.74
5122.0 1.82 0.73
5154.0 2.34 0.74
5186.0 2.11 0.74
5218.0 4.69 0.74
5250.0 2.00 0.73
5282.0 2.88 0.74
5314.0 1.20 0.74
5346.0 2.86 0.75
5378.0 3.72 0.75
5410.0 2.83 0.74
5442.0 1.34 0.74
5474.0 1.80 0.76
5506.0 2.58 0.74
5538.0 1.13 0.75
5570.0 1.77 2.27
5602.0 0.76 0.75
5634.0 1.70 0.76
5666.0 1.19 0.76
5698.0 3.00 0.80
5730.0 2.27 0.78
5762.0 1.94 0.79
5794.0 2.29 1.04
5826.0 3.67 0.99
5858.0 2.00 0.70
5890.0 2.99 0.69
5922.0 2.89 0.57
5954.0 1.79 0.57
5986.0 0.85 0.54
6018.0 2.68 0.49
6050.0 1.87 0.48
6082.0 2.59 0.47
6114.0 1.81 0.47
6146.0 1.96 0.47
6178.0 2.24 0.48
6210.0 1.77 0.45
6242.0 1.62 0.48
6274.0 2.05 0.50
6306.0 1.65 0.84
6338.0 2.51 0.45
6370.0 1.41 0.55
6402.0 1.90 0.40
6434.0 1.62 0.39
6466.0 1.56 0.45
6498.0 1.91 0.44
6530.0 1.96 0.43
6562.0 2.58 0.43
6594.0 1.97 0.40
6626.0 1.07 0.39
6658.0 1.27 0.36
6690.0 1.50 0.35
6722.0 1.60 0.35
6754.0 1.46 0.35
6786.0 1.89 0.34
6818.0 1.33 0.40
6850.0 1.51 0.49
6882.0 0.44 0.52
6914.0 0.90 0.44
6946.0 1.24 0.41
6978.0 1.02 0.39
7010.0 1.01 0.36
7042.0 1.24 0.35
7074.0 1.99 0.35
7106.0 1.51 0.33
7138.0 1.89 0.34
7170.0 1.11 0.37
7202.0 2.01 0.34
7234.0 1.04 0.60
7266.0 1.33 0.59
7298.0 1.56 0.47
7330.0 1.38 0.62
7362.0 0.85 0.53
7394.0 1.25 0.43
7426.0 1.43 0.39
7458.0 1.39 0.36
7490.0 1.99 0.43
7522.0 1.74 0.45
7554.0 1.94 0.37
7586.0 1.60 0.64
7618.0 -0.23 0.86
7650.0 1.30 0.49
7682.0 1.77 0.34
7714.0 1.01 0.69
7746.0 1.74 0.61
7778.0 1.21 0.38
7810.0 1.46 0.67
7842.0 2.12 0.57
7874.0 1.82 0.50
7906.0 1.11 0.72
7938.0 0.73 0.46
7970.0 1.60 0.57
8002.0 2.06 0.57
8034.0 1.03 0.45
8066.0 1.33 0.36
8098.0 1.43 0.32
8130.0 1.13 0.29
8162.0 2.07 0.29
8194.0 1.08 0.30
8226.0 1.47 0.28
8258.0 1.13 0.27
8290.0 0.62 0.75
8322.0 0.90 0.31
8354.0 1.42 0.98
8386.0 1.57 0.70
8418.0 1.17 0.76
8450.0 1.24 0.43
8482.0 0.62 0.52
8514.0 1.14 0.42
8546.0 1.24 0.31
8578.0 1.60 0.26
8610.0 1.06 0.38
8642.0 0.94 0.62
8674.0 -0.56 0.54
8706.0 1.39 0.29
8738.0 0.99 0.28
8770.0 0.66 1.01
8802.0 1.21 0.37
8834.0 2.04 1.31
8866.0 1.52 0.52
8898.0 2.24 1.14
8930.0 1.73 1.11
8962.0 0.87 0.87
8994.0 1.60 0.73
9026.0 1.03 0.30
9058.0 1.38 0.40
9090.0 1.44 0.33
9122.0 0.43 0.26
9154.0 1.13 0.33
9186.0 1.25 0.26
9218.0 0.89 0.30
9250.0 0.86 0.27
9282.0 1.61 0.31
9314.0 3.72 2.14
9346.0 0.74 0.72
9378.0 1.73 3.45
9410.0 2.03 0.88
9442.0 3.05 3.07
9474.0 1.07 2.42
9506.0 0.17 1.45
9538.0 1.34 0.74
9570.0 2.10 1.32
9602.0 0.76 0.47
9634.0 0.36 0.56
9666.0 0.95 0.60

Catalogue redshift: 0.21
